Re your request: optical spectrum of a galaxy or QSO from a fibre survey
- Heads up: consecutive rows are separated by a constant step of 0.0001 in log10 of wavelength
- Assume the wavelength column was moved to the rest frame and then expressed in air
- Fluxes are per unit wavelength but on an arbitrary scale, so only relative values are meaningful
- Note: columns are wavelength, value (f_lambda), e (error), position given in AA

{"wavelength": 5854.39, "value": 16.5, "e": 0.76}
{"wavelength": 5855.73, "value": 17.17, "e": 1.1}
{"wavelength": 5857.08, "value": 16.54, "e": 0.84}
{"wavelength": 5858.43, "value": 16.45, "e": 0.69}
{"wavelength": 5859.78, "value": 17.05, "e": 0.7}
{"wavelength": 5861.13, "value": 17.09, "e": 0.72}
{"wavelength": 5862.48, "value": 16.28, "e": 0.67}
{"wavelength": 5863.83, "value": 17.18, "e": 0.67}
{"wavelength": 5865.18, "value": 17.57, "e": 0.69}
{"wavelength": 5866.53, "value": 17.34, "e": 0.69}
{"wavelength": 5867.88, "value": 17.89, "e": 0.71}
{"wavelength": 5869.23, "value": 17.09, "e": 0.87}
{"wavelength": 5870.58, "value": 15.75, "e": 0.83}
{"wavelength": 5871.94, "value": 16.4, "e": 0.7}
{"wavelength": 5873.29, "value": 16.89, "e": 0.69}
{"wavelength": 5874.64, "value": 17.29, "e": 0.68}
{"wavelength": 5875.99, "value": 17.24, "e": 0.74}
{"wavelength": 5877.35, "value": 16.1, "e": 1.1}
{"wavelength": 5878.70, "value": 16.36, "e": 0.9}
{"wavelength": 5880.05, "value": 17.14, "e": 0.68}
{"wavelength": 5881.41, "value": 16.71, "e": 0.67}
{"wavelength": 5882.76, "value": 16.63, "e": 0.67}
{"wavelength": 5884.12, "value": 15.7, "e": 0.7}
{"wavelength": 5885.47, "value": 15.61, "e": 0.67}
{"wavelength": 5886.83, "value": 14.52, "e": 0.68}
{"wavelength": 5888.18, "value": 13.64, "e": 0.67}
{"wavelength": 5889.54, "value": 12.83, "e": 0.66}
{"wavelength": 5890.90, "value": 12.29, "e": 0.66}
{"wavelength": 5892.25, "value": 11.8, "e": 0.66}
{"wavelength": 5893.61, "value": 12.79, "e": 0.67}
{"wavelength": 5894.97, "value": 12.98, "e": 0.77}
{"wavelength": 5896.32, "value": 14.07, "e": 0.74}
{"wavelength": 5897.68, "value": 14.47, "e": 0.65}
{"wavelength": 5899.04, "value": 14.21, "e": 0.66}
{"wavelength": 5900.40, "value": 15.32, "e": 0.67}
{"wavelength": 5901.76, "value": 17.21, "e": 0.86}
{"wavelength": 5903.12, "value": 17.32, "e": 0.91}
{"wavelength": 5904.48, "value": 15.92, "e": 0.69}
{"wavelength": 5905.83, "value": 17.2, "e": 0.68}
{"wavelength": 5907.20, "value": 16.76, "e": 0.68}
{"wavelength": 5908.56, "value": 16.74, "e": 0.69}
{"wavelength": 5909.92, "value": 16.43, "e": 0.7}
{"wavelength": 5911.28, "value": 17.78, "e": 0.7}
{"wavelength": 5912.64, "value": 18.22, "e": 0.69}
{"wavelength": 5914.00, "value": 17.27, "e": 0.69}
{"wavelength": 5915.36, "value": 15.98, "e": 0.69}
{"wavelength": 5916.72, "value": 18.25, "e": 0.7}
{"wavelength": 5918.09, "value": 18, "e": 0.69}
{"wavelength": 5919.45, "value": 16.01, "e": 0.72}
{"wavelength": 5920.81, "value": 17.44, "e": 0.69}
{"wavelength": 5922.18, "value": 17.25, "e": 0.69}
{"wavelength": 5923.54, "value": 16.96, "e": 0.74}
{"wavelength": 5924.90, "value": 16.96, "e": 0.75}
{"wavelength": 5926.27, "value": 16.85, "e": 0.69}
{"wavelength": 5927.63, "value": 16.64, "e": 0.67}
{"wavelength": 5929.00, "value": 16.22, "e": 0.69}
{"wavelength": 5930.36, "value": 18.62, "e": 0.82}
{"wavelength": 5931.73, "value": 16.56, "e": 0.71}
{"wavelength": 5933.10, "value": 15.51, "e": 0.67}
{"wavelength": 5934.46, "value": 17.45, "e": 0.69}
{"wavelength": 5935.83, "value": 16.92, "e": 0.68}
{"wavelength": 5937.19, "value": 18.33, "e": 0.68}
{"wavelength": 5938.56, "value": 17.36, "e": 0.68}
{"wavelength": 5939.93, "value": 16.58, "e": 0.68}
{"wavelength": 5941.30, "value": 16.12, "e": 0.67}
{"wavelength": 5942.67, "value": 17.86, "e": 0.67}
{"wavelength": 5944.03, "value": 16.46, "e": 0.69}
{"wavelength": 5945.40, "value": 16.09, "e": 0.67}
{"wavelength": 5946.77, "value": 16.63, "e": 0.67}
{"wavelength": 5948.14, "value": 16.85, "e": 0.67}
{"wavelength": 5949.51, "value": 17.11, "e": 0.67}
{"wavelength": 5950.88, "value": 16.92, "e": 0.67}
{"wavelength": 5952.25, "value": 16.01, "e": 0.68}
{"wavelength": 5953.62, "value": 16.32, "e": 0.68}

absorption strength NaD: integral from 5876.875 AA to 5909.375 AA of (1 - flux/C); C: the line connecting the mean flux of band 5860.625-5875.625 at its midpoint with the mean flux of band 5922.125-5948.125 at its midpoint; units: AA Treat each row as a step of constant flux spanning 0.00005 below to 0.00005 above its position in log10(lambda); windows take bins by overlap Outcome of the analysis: 3.4 AA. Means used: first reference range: 17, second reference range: 16.9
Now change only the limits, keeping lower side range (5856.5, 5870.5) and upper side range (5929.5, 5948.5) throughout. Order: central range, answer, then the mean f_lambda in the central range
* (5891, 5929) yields 1.9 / 16.1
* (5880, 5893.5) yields 2.0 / 14.5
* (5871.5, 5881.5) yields 0.1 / 16.8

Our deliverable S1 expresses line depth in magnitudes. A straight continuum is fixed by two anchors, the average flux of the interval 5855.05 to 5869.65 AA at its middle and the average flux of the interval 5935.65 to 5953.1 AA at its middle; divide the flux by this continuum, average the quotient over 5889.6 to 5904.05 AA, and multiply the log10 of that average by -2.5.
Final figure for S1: 0.19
